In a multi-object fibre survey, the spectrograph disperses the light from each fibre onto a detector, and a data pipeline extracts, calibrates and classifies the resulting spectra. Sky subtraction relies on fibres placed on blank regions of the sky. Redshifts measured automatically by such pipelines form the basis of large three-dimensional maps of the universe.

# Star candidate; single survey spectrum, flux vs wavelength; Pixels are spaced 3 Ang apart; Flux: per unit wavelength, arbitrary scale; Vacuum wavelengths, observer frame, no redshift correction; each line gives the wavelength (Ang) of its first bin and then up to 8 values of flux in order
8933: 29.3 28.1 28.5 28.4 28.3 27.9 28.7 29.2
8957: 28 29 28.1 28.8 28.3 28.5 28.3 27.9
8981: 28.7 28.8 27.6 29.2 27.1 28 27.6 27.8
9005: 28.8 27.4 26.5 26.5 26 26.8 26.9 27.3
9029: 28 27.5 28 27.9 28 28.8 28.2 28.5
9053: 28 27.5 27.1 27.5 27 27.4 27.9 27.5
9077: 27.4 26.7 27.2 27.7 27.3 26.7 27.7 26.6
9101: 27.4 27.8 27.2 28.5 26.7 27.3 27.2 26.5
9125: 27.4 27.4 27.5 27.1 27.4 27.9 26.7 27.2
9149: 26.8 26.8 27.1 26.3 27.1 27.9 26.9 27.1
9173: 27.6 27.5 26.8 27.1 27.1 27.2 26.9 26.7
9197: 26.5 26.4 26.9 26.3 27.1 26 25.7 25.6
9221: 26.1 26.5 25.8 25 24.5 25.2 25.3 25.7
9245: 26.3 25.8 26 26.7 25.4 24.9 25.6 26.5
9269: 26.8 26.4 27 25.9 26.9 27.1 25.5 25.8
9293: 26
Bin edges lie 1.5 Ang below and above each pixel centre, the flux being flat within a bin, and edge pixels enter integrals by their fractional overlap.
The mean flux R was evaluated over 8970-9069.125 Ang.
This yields 27.7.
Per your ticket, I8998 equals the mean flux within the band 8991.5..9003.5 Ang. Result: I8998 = 27.6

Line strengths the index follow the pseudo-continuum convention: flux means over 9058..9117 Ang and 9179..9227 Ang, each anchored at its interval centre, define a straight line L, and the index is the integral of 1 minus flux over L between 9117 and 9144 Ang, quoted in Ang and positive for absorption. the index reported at -0.2 Ang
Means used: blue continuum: 27.3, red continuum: 26.5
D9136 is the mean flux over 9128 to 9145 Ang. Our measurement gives 27.3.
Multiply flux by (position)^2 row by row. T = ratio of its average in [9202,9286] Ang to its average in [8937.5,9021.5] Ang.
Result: 1.0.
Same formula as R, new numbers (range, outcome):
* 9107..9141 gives 27.3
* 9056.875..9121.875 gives 27.3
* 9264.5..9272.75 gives 26.6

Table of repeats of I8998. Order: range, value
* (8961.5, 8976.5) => 28.4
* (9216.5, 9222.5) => 25.9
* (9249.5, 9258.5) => 26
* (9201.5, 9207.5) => 26.6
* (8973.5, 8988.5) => 28.3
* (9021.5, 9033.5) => 27.4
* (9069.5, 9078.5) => 27.6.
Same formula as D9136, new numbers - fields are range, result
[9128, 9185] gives 27.2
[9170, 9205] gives 27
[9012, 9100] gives 27.4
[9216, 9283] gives 25.9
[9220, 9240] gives 25.5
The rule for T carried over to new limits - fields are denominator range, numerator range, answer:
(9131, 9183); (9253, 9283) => 0.99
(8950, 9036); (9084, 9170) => 1.00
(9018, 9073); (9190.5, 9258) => 0.98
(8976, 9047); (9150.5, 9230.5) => 1.00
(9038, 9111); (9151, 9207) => 1.00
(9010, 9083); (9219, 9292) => 0.99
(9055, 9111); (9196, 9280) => 0.98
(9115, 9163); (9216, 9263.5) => 0.97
